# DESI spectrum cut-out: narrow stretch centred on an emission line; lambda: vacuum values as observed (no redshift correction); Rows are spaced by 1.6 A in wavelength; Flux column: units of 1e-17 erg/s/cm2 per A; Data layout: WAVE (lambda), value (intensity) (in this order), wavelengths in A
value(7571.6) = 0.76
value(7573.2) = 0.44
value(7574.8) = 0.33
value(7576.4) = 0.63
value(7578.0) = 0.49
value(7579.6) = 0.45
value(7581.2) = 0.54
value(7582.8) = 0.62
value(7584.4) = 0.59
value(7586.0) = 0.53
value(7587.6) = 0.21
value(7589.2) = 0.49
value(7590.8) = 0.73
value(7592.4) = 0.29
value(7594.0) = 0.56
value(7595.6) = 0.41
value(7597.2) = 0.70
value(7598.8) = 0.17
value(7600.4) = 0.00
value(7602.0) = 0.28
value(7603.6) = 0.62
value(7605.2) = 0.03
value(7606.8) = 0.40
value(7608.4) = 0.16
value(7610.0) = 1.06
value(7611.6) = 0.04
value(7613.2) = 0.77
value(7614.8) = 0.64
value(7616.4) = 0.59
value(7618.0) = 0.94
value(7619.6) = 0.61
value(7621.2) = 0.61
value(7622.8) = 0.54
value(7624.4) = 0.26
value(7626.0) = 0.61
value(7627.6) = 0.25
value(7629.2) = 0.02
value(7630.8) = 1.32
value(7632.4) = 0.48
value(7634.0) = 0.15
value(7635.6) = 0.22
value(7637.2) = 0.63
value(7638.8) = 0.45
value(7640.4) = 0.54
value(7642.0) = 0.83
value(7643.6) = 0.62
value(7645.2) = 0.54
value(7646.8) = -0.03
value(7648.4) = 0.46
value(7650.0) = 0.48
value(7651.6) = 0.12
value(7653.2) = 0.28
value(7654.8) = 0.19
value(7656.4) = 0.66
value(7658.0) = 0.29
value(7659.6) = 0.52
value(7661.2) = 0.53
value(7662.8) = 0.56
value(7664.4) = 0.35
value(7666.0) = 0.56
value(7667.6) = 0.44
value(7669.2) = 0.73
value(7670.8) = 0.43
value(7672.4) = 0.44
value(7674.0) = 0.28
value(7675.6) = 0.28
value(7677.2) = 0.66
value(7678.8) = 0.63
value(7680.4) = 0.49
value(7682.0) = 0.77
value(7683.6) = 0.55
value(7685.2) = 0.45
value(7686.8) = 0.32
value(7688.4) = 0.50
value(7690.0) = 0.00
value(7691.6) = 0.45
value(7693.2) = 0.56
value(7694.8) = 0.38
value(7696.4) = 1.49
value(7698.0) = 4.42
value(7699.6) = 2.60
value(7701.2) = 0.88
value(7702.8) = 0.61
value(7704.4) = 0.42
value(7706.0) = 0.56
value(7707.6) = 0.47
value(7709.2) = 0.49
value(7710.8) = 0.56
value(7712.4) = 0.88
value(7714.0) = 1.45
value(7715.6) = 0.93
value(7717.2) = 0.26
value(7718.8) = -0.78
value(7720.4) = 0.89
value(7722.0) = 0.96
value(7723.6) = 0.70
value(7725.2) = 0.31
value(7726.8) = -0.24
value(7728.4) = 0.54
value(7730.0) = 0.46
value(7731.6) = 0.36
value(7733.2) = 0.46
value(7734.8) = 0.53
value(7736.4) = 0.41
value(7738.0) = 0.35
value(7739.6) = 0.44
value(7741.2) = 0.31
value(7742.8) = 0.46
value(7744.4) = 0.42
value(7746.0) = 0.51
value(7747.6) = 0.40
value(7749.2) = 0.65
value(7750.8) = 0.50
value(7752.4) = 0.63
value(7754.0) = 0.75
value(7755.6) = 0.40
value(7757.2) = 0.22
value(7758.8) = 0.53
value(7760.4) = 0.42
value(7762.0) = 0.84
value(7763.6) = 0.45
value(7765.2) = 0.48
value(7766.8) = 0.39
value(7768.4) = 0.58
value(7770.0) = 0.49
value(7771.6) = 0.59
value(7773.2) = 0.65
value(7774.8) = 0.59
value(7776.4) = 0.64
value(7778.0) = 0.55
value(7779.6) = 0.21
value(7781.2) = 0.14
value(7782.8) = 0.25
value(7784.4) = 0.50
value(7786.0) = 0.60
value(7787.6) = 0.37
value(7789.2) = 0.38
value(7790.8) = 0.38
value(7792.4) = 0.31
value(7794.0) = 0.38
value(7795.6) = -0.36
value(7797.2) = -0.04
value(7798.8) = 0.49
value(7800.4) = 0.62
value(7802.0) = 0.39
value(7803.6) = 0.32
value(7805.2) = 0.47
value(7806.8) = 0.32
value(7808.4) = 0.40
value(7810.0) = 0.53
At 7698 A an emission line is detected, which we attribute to H-alpha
